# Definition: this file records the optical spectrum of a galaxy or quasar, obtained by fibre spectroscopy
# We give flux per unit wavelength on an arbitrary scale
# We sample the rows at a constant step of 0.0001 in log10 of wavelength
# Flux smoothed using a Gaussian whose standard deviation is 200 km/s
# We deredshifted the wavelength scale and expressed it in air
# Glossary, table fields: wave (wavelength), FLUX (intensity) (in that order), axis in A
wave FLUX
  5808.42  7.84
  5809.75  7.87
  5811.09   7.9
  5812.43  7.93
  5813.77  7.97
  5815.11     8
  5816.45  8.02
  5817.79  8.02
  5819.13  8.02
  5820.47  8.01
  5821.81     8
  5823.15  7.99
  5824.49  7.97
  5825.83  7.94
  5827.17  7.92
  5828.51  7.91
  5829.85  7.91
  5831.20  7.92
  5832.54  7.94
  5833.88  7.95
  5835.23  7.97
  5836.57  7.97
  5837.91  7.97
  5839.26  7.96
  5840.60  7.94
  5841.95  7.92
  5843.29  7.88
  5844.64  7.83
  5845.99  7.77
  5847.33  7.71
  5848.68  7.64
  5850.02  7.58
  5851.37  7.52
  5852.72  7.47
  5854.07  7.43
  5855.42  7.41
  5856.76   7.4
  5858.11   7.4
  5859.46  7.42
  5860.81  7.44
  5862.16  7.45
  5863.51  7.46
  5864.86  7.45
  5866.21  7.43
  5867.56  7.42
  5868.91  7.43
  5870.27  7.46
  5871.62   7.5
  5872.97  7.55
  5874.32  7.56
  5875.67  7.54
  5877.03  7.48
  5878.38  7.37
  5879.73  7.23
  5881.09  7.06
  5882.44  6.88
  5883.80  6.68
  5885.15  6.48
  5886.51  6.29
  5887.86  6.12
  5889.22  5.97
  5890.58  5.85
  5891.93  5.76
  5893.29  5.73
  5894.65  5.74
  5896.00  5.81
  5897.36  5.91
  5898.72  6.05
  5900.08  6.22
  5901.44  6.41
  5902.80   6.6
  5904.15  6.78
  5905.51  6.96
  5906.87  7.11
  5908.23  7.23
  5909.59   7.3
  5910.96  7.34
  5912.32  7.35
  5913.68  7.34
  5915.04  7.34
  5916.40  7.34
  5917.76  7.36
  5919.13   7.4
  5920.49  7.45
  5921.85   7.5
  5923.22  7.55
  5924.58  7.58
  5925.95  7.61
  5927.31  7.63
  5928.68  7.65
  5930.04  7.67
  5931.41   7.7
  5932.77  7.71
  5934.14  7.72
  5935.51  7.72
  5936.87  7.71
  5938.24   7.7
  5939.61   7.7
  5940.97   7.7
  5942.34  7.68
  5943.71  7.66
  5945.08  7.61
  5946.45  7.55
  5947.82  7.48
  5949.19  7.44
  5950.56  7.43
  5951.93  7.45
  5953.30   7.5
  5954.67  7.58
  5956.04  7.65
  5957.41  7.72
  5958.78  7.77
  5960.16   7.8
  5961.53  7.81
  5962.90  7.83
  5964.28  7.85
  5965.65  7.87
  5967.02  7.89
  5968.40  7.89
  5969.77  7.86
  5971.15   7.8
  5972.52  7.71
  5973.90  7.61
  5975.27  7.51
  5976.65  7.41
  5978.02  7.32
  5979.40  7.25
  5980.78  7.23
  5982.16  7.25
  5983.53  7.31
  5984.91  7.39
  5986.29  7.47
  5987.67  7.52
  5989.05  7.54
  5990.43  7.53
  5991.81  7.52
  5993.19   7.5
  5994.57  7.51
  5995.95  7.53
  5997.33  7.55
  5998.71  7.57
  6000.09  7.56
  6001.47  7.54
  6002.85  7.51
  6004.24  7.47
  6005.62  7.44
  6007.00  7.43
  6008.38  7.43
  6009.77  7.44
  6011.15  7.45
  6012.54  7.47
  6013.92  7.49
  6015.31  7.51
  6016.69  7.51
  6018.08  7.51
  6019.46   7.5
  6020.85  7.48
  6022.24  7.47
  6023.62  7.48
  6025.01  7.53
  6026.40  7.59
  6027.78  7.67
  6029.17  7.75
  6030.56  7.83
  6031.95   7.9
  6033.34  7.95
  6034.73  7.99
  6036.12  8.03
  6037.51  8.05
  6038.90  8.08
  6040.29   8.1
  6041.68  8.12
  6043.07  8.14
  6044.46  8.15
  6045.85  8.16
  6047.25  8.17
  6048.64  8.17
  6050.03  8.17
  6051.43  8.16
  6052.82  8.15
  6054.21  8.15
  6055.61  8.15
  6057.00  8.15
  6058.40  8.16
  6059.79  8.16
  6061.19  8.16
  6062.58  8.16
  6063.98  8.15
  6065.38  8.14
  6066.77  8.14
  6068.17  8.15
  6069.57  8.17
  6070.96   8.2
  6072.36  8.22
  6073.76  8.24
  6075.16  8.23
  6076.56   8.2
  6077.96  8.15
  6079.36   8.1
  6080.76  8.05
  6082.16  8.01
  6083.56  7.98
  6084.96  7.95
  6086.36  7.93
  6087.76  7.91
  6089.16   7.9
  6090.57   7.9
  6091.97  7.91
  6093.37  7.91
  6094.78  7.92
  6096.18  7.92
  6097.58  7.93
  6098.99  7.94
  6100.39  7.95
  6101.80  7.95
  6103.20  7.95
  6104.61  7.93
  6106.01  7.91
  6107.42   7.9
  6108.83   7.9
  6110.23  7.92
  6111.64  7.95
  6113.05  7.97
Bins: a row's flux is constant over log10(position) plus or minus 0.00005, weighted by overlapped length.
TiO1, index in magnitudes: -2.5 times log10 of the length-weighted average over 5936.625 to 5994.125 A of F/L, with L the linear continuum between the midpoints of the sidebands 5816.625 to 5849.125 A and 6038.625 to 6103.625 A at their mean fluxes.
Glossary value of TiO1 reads 0.06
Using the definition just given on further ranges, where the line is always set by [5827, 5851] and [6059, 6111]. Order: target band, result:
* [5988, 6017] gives 0.067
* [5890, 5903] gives 0.302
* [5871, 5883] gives 0.076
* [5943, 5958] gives 0.055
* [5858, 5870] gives 0.064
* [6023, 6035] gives 0.036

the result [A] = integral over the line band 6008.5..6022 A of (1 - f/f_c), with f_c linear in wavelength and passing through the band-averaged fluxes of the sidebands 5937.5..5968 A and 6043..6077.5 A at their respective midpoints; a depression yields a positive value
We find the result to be 0.8 A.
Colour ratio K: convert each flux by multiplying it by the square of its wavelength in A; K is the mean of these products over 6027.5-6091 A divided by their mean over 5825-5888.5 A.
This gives 1.15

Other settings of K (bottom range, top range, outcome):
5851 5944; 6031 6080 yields 1.20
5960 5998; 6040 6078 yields 1.11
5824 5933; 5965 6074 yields 1.12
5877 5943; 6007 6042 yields 1.14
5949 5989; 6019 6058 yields 1.07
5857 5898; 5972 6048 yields 1.16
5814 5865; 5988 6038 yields 1.03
